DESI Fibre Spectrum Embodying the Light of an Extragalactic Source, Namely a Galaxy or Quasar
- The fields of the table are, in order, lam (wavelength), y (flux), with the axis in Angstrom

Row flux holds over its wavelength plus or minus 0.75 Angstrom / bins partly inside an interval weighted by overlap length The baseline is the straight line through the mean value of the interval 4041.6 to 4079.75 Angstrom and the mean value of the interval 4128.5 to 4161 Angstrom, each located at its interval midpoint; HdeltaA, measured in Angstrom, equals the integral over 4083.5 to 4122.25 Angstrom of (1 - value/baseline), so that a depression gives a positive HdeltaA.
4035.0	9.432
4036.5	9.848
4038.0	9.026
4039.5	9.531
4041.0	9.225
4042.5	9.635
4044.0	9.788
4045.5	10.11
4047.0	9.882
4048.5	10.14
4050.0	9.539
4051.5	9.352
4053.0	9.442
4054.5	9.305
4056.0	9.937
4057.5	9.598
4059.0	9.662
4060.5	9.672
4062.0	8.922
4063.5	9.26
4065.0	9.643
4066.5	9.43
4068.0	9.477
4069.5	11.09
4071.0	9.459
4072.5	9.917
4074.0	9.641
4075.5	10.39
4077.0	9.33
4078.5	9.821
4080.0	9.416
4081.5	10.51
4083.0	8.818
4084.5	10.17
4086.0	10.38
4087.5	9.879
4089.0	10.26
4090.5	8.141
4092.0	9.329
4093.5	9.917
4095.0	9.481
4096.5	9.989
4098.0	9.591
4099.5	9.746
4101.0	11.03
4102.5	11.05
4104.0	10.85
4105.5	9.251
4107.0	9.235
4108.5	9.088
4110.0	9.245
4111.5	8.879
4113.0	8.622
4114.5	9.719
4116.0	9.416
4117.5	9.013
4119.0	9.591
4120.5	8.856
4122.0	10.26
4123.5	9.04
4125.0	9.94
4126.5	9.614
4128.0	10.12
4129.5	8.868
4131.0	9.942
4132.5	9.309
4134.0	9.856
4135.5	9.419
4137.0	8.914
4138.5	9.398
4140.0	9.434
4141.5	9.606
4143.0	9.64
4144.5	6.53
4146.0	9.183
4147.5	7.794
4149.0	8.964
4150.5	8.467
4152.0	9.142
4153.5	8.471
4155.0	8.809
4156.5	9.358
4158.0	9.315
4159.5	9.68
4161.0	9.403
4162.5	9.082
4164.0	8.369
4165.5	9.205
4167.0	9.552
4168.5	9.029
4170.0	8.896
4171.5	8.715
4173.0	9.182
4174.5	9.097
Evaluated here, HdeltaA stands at -1.1 Angstrom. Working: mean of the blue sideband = 9.69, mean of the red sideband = 9.07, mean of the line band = 9.64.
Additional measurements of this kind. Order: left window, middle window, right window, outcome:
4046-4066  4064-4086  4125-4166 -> -0.77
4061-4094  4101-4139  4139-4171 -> -1.01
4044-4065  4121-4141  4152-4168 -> -0.61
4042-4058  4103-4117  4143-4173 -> -0.23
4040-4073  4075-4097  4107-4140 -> -0.40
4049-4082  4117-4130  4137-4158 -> -0.58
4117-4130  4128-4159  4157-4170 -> 0.97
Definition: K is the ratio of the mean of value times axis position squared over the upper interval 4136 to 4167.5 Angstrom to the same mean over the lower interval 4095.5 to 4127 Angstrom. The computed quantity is 0.95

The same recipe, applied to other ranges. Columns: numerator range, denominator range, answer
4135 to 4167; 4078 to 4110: 0.94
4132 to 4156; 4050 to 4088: 0.96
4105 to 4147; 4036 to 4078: 0.99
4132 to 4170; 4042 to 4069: 0.98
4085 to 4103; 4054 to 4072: 1.04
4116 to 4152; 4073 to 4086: 0.96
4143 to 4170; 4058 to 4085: 0.95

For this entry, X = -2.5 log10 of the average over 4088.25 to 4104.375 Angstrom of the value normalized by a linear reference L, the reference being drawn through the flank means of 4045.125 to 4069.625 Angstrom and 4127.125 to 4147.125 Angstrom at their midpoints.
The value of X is -0.06 mag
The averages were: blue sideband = 9.63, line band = 9.92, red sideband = 9.22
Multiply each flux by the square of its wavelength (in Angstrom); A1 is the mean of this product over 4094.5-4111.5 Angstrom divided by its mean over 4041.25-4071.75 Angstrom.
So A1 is 1.04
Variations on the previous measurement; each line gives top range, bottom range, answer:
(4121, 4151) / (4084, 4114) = 0.97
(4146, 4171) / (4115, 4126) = 0.97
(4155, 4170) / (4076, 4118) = 0.98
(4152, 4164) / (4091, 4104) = 0.94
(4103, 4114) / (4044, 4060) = 0.99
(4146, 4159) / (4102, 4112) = 0.94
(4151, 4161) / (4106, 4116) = 1.02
